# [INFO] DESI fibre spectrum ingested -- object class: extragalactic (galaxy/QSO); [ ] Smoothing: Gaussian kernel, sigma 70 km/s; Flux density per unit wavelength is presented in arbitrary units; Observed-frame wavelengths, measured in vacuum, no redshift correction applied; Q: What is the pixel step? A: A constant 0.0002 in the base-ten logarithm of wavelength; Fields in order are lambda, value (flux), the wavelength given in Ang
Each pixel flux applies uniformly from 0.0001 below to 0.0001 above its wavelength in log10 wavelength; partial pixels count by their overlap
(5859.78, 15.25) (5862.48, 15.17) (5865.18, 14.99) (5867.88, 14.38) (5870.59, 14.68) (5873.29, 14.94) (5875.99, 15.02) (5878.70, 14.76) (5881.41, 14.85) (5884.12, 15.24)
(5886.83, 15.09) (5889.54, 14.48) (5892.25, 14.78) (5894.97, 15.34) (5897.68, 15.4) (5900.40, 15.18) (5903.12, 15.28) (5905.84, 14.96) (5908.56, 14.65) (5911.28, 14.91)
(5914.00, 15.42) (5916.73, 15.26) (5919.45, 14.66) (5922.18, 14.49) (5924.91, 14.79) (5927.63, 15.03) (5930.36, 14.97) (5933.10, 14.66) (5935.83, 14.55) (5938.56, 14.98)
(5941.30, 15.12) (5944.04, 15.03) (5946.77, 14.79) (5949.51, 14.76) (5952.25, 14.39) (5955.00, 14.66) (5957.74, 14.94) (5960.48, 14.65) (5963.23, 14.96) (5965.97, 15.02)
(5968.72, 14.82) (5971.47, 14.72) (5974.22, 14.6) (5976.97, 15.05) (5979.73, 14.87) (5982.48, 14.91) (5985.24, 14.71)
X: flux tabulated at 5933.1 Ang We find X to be 14.66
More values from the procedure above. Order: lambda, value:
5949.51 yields 14.76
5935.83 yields 14.55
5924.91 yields 14.79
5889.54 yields 14.48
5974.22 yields 14.6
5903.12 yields 15.28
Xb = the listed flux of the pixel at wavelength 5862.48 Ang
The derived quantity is 15.17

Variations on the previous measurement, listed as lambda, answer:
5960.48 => 14.65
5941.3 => 15.12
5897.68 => 15.4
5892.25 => 14.78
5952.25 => 14.39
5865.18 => 14.99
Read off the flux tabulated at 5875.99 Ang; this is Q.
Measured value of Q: 15.02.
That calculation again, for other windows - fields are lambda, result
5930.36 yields 14.97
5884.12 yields 15.24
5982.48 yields 14.91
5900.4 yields 15.18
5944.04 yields 15.03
